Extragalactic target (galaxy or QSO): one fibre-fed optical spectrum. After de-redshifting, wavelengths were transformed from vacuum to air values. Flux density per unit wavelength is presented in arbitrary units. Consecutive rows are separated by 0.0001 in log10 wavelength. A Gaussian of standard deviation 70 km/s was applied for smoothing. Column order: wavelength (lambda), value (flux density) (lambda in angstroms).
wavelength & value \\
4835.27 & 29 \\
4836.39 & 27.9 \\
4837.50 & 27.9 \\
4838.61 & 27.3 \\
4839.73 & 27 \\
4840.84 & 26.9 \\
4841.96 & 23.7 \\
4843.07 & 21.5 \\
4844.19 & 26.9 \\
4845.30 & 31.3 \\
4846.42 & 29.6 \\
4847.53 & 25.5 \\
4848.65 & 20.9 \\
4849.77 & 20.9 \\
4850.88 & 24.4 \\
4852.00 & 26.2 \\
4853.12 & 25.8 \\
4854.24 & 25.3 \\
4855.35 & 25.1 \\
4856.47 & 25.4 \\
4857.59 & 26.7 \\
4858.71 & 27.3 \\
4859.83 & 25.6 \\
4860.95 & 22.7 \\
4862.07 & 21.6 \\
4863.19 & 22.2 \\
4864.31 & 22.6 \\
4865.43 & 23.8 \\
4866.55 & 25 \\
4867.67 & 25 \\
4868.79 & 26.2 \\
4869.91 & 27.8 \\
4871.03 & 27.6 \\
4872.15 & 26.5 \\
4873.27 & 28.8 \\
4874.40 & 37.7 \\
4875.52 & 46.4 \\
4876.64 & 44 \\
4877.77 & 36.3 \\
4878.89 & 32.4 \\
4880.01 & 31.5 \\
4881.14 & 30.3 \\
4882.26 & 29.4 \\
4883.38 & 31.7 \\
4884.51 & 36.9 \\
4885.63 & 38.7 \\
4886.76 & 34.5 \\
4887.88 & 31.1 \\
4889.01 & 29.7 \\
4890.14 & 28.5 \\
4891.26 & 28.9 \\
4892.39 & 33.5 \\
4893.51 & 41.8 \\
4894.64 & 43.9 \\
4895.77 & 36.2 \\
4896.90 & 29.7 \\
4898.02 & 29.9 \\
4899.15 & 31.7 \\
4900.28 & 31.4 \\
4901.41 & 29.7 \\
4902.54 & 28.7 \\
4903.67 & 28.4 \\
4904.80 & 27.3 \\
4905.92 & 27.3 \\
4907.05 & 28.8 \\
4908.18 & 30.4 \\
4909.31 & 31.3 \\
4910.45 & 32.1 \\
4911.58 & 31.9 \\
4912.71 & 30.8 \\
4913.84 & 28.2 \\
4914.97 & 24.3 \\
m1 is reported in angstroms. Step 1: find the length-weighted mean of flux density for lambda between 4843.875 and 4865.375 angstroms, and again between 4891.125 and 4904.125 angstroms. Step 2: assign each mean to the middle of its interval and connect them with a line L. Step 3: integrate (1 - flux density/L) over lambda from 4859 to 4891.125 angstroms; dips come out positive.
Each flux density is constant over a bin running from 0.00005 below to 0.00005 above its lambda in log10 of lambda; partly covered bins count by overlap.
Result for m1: -1.4 angstroms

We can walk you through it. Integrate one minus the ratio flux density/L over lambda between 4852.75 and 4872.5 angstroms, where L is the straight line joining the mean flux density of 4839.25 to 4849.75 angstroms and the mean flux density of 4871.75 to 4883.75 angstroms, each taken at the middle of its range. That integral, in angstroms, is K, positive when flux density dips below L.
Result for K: 3.4 angstroms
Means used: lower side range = 25.7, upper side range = 34.2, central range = 25.1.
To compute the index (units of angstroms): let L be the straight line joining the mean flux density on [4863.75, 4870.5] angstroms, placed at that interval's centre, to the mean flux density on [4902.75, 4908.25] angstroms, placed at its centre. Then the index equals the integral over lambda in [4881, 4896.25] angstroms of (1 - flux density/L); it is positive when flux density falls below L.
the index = -4.0 angstroms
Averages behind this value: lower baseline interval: 25.1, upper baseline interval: 28.3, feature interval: 34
